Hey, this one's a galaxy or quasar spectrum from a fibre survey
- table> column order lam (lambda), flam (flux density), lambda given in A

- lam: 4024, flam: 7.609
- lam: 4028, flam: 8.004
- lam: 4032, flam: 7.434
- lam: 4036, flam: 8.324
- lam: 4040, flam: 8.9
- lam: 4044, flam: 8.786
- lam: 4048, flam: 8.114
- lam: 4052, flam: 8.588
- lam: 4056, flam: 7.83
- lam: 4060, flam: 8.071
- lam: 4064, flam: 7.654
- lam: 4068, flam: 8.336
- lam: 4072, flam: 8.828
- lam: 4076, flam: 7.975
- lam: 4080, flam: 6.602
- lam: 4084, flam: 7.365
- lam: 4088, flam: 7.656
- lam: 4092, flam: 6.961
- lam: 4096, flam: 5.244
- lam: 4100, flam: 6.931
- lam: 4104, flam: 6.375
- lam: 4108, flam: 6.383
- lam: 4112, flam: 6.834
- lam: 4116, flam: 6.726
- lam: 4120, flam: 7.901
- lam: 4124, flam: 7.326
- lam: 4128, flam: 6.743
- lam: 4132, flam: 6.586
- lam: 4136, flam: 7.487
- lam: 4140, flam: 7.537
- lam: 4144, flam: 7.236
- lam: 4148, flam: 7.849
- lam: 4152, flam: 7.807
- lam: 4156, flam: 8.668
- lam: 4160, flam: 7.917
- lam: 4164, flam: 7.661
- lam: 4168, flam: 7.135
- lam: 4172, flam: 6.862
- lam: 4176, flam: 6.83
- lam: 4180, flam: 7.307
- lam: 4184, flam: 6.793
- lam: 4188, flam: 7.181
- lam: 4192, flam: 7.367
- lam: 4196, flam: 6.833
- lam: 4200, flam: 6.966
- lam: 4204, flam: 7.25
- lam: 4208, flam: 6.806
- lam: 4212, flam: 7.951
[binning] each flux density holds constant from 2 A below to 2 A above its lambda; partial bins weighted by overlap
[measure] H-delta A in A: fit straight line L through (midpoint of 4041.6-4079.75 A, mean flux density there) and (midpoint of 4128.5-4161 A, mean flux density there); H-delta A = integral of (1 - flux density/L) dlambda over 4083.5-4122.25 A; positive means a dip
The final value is 5.2 A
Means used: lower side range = 8.17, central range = 6.82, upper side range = 7.59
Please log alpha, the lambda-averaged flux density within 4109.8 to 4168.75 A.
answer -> 7.43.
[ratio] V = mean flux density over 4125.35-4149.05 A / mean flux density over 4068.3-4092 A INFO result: 0.94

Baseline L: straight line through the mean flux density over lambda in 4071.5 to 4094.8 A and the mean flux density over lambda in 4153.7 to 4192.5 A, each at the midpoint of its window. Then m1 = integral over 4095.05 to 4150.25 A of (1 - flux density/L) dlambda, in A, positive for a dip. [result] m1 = 3.10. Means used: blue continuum 7.4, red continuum 7.38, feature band 6.98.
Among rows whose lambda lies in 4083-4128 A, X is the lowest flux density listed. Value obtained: 5.244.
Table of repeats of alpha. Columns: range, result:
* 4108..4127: 7.09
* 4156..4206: 7.23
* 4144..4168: 7.85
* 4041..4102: 7.68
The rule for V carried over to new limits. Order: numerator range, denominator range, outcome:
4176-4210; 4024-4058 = 0.86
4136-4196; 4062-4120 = 1.04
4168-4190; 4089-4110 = 1.09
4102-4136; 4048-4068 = 0.85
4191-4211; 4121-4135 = 1.01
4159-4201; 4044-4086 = 0.90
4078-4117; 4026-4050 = 0.81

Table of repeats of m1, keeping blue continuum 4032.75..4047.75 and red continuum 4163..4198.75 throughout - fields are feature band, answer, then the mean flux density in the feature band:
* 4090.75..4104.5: 2.7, 6.35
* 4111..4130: 1.4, 7.12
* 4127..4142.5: 0.9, 7.12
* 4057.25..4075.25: 0.1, 8.19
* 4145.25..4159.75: -1.3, 8.04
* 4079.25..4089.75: 1.0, 7.27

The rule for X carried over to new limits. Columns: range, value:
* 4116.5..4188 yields 6.586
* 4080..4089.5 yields 6.602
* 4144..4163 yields 7.236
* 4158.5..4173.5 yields 6.862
